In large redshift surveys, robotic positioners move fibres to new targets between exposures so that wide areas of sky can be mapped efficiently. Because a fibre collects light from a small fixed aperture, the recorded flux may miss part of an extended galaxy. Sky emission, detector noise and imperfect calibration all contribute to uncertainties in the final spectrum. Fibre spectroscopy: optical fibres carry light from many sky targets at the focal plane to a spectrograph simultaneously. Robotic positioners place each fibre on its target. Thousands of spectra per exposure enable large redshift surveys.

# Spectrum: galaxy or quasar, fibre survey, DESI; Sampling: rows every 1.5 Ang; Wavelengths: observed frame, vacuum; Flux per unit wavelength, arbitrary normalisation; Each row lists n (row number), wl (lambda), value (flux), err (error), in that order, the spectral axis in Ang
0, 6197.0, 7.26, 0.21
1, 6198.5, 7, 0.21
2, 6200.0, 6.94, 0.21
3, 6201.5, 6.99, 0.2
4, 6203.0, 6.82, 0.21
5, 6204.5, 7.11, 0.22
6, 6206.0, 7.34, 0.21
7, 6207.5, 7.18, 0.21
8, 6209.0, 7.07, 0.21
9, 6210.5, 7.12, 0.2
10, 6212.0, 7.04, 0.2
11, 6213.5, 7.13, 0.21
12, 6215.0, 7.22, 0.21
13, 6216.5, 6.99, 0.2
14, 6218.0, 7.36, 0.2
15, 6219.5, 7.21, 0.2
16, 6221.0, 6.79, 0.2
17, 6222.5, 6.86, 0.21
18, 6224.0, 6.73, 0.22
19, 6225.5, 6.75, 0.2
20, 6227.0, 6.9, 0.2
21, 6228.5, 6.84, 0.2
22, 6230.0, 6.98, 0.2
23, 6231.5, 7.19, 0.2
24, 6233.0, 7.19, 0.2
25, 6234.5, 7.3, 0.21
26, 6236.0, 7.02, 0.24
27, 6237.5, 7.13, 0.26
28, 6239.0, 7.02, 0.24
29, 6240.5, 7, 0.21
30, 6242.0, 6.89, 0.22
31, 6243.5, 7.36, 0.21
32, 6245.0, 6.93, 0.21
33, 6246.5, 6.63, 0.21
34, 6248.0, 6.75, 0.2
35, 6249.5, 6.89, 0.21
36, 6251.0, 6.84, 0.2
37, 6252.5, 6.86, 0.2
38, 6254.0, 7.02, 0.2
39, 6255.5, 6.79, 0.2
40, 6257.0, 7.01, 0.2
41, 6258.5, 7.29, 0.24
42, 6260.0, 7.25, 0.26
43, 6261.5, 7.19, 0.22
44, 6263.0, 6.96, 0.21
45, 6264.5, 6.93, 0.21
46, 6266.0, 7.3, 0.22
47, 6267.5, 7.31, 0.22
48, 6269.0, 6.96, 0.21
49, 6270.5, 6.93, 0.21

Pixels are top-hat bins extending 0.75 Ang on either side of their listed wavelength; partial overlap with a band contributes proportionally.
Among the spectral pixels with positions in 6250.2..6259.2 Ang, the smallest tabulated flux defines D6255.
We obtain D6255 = 6.79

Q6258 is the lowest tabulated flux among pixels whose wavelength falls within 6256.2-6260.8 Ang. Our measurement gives 7.01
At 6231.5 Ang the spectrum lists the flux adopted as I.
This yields 7.19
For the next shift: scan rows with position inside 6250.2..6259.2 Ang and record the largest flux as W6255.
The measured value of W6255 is 7.29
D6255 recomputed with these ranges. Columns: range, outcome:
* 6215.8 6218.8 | 6.99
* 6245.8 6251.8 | 6.63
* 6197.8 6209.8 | 6.82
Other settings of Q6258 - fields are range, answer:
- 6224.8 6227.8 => 6.75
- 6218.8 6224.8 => 6.73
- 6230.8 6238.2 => 7.02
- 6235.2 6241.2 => 7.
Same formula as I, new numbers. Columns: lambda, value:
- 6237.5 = 7.13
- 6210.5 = 7.12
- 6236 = 7.02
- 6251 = 6.84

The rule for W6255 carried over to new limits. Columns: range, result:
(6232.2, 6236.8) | 7.3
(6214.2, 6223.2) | 7.36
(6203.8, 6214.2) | 7.34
